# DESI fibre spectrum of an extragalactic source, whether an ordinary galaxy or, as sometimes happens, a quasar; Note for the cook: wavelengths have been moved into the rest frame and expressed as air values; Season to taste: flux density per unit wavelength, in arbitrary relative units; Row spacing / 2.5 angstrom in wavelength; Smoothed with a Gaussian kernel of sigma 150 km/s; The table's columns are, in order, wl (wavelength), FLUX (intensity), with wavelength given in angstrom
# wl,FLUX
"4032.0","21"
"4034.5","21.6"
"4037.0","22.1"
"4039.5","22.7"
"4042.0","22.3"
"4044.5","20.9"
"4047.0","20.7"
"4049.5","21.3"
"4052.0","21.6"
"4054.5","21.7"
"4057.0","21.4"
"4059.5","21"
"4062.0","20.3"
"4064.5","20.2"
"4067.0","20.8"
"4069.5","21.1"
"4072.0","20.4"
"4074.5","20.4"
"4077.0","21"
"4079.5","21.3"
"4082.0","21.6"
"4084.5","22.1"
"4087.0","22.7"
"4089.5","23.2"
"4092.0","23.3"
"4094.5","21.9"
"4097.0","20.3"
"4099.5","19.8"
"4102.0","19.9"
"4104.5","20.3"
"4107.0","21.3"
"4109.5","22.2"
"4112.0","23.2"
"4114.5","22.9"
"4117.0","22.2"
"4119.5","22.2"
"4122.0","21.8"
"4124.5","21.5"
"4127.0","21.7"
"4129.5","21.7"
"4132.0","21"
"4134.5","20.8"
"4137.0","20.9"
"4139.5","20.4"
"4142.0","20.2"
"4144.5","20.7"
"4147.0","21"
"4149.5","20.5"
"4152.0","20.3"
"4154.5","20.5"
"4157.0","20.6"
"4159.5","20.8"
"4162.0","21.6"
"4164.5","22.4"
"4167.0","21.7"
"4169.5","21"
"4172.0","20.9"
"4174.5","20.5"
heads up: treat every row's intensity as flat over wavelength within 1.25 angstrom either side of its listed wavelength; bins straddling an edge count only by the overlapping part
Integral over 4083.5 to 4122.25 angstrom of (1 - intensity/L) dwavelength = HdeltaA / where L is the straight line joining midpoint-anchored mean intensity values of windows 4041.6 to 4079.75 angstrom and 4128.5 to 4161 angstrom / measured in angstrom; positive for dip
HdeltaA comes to -1.8 angstrom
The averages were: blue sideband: 21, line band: 21.8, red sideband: 20.7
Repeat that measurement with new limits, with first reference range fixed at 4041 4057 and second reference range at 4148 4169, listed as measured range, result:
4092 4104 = 0.3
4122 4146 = 0.1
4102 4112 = -0.1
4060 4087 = 0.4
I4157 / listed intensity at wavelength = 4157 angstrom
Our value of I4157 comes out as 20.6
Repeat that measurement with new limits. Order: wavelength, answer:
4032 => 21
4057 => 21.4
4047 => 20.7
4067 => 20.8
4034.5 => 21.6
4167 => 21.7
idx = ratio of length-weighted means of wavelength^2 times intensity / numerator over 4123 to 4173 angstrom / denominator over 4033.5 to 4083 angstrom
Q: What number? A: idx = 1.03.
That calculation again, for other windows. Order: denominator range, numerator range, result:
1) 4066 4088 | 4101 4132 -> 1.04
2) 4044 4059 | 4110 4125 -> 1.08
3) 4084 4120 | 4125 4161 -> 0.97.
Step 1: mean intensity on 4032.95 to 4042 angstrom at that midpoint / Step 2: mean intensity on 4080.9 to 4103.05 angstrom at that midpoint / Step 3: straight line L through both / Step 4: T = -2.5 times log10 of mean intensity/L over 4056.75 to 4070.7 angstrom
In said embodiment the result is 0.06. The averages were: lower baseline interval 22.1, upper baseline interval 21.7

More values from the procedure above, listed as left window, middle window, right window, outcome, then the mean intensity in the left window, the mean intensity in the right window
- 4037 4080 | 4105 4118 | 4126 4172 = -0.060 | 21.1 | 21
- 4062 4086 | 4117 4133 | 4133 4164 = -0.046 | 21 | 20.7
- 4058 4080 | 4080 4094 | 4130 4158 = -0.089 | 20.7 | 20.7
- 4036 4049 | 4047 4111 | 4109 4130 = 0.035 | 21.7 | 22.2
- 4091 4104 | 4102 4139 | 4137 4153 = -0.043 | 21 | 20.6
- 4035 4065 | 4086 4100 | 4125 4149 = -0.040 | 21.4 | 20.9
